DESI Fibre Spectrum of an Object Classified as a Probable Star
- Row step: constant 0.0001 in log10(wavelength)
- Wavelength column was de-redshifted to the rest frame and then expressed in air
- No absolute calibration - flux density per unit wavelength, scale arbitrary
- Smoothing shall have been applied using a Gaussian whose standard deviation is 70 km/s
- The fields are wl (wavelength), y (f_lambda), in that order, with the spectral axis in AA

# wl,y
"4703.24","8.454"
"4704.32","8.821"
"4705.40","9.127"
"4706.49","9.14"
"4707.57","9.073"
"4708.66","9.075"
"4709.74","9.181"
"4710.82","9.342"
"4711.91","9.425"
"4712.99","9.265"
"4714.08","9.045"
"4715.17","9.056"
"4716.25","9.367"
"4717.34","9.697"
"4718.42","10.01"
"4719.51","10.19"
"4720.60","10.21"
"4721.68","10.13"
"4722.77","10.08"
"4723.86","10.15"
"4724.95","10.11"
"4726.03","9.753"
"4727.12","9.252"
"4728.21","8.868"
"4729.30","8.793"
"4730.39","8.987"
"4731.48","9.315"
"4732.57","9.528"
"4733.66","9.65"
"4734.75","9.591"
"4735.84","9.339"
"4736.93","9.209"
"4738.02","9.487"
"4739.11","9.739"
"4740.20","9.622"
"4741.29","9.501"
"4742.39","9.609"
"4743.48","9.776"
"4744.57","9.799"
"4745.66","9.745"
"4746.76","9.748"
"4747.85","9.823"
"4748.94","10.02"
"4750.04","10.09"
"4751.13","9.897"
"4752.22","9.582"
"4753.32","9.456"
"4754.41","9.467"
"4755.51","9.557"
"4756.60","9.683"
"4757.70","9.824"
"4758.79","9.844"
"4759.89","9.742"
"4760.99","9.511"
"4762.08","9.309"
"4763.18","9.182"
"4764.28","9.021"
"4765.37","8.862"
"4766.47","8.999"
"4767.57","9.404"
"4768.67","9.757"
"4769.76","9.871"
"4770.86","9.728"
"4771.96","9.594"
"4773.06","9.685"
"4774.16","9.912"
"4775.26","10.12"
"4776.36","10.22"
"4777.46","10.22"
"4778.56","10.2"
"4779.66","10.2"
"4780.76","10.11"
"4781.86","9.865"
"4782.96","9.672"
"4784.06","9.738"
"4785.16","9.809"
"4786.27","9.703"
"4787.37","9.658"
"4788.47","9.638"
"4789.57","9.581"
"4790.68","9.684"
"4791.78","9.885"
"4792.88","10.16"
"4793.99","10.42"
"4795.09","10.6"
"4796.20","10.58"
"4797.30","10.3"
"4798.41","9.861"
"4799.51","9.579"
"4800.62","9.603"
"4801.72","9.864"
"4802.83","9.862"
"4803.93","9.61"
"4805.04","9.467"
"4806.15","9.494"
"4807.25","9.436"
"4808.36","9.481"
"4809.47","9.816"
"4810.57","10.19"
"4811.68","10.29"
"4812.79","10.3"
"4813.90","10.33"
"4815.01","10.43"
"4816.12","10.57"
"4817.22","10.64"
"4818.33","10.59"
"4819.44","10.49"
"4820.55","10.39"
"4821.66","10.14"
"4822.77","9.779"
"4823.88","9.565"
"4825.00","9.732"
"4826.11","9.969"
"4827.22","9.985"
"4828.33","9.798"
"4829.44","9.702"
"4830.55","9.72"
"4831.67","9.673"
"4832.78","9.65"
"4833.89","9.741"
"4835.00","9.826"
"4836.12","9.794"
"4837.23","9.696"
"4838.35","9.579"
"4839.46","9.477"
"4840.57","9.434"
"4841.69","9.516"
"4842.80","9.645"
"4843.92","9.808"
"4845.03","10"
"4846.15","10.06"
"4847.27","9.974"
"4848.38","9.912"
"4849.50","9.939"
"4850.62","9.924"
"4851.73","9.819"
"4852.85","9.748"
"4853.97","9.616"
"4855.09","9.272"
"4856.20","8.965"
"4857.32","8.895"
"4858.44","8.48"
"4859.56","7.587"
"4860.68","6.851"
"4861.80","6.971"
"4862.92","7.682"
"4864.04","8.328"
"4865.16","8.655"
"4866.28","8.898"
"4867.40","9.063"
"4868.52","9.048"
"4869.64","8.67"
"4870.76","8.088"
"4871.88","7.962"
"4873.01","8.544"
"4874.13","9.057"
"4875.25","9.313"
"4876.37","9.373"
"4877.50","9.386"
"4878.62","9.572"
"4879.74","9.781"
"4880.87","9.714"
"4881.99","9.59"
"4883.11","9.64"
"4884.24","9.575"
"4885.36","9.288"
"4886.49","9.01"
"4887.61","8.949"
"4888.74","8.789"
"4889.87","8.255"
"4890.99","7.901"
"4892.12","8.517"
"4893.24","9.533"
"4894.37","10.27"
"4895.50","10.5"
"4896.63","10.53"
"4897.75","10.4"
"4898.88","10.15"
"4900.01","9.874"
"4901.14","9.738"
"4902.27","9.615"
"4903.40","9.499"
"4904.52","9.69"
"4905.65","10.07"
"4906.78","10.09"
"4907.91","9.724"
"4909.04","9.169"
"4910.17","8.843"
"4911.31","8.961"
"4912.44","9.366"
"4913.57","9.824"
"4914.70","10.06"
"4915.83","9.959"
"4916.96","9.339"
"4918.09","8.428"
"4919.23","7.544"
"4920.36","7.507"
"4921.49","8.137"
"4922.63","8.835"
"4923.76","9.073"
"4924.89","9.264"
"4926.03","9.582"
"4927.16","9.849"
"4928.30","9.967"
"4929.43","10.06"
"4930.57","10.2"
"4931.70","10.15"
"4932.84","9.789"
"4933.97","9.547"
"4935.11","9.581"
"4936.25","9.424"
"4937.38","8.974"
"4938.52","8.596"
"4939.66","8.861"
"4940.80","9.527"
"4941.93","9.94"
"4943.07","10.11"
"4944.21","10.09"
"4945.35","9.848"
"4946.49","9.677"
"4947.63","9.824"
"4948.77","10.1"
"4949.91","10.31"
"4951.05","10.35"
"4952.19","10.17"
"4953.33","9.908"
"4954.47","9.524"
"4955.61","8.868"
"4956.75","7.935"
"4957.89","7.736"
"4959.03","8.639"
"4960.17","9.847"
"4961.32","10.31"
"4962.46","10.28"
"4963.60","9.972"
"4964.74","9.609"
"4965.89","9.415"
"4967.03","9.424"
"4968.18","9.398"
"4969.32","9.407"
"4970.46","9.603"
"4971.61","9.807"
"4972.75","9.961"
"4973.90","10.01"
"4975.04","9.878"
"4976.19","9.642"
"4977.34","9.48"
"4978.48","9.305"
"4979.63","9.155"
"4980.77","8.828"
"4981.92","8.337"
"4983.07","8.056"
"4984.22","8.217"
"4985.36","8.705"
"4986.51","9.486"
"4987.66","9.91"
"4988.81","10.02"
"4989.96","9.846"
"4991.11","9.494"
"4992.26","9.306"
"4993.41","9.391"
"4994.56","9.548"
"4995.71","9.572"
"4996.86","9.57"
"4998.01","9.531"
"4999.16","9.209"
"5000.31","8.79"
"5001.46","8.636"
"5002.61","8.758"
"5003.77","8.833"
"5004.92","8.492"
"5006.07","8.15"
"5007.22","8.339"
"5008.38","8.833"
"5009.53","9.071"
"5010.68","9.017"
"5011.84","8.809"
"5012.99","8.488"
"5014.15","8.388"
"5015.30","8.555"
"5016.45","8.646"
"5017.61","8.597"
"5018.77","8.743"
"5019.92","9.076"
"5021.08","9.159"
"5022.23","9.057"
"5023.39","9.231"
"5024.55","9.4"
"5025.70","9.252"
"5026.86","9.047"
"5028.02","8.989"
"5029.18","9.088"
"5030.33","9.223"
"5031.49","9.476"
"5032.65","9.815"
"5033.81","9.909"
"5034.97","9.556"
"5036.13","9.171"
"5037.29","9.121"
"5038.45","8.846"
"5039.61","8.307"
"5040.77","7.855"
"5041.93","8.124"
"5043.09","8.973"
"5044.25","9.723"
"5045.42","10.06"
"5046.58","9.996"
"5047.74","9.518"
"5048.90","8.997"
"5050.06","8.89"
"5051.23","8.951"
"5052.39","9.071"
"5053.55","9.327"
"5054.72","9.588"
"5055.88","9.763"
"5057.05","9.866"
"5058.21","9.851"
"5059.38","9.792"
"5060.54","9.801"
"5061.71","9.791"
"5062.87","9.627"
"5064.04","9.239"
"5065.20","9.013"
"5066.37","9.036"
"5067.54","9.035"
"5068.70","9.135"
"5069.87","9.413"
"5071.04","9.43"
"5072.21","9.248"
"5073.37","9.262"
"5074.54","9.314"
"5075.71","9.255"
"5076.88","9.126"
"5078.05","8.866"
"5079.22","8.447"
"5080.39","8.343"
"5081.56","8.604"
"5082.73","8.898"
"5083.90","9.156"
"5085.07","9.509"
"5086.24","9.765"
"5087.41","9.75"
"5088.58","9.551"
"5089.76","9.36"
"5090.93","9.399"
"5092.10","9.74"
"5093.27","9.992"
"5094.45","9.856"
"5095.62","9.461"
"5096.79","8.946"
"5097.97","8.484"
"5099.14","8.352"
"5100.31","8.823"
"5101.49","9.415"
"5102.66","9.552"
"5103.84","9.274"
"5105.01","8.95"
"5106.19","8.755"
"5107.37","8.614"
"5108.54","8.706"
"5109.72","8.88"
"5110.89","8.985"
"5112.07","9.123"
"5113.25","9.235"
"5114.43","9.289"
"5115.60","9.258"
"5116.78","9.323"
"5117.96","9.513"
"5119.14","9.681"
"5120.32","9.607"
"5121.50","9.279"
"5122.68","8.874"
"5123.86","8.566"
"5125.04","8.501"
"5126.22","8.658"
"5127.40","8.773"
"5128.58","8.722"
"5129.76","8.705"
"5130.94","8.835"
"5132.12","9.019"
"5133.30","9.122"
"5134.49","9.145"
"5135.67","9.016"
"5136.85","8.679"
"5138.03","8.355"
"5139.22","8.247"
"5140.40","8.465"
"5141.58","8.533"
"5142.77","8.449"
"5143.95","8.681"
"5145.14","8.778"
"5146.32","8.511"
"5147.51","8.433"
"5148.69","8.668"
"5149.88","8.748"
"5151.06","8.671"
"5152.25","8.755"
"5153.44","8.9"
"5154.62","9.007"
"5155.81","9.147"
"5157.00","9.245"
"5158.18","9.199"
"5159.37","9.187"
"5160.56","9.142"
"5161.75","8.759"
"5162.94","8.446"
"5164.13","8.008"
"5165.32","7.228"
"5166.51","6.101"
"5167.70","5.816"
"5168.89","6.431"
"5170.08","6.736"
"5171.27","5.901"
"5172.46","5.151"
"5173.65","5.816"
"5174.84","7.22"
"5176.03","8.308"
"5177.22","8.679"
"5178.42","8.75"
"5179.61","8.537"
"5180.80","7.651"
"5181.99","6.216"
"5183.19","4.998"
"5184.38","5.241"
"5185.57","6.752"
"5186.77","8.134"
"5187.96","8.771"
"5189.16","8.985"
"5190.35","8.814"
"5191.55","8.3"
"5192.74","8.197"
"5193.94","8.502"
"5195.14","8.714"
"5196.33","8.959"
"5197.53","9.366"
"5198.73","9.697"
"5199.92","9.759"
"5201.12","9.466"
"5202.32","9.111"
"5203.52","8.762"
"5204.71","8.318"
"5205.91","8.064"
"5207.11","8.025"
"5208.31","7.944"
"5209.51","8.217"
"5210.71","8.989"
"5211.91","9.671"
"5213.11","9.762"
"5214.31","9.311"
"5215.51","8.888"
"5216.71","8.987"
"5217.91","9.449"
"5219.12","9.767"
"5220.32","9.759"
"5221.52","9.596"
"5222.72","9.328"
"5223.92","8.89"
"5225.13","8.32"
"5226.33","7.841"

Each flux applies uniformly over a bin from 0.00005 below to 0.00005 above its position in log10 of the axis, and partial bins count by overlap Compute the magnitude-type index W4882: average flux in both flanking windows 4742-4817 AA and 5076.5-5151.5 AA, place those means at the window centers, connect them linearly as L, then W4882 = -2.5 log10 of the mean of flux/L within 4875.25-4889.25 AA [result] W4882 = 0.02 mag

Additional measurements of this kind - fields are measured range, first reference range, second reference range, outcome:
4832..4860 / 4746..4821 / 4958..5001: 0.02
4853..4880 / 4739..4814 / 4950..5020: 0.10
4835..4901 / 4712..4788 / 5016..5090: 0.03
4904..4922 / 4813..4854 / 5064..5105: 0.06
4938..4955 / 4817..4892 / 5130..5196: -0.10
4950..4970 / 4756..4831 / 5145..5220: -0.04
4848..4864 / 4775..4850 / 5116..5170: 0.11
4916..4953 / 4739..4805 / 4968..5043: -0.02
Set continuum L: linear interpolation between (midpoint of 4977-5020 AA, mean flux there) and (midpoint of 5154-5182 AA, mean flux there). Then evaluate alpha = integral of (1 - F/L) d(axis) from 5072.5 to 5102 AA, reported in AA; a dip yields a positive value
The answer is -3.1 AA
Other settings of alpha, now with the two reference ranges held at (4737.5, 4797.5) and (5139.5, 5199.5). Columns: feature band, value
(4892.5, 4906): -1.1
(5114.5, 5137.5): -2.2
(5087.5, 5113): -2.5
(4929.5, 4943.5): -0.8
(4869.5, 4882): 0.3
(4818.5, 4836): -0.7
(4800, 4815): -0.4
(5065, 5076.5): -1.0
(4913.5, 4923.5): 0.3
